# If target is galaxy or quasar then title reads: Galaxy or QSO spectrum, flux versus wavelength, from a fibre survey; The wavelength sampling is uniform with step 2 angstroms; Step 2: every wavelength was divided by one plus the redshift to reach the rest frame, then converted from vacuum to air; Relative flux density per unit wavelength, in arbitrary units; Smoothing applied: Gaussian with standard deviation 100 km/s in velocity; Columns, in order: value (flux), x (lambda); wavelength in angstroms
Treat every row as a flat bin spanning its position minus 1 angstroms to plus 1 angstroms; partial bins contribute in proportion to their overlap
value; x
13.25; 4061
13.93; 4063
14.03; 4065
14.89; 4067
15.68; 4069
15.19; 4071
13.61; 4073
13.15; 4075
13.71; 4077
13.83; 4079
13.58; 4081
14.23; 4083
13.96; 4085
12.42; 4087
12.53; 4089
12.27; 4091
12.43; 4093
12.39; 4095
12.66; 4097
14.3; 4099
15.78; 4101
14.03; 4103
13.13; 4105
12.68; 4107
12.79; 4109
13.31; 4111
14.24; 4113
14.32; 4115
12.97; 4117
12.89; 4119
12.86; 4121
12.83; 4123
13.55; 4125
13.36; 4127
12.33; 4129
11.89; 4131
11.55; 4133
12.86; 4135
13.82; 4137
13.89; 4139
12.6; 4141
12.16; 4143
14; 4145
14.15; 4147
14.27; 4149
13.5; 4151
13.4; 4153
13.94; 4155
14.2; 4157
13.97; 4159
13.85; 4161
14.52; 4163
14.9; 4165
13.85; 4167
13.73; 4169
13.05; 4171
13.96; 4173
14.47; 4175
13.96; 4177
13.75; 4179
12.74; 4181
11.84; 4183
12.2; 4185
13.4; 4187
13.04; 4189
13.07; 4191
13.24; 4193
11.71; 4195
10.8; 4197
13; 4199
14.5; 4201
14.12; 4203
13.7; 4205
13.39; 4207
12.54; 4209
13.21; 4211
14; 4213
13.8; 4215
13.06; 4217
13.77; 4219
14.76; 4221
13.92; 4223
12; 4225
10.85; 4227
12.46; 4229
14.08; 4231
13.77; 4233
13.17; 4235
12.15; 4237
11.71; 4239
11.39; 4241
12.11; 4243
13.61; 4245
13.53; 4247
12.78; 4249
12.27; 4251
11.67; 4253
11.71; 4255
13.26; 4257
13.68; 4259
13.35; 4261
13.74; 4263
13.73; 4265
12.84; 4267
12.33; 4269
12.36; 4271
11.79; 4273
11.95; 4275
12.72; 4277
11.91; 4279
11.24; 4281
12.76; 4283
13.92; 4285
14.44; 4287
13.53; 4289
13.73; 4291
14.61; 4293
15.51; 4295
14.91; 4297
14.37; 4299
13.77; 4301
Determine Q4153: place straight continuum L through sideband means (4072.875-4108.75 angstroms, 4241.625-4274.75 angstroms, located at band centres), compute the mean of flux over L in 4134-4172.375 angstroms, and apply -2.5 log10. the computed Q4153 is -0.05 mag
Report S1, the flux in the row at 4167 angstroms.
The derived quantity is 13.85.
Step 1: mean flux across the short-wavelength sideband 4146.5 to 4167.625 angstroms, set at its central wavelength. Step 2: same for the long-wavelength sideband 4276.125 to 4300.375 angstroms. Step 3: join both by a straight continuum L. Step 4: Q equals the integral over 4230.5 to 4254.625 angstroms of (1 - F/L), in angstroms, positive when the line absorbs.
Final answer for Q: 2.0 angstroms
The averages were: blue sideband 14.1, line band 12.6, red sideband 13.6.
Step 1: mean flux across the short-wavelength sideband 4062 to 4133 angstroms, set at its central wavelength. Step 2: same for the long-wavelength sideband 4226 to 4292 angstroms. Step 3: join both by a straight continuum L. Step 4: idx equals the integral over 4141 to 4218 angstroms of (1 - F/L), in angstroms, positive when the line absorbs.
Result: -2.0 angstroms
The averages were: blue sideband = 13.5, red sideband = 12.7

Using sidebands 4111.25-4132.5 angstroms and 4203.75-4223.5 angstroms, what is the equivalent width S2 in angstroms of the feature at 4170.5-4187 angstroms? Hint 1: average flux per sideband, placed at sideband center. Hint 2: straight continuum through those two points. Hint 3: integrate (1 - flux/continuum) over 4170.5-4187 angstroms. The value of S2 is 0.2 angstroms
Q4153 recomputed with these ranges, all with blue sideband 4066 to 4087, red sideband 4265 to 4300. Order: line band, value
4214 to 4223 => -0.03 mag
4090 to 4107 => 0.05 mag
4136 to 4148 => 0.03 mag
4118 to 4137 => 0.09 mag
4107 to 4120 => 0.05 mag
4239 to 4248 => 0.07 mag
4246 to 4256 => 0.08 mag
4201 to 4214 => 0.00 mag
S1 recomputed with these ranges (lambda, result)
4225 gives 12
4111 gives 13.31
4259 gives 13.68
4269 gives 12.33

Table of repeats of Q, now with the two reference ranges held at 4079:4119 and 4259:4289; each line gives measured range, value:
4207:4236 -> -0.5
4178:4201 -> 0.7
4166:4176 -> -0.5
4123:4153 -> 0.3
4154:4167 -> -1.0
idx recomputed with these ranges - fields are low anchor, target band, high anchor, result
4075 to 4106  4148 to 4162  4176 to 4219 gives -0.7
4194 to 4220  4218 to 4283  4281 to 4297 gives 4.2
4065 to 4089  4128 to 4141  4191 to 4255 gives 0.8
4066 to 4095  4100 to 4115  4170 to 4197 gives -0.3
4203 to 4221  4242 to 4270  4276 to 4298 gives 1.4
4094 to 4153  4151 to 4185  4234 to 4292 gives -1.5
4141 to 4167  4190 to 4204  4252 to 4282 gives 0.5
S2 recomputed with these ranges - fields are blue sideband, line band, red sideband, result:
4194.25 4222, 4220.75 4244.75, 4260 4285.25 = 0.7 angstroms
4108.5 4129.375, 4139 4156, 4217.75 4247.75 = -0.5 angstroms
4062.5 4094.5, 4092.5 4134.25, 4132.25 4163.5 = 1.4 angstroms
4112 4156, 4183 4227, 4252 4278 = -0.6 angstroms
